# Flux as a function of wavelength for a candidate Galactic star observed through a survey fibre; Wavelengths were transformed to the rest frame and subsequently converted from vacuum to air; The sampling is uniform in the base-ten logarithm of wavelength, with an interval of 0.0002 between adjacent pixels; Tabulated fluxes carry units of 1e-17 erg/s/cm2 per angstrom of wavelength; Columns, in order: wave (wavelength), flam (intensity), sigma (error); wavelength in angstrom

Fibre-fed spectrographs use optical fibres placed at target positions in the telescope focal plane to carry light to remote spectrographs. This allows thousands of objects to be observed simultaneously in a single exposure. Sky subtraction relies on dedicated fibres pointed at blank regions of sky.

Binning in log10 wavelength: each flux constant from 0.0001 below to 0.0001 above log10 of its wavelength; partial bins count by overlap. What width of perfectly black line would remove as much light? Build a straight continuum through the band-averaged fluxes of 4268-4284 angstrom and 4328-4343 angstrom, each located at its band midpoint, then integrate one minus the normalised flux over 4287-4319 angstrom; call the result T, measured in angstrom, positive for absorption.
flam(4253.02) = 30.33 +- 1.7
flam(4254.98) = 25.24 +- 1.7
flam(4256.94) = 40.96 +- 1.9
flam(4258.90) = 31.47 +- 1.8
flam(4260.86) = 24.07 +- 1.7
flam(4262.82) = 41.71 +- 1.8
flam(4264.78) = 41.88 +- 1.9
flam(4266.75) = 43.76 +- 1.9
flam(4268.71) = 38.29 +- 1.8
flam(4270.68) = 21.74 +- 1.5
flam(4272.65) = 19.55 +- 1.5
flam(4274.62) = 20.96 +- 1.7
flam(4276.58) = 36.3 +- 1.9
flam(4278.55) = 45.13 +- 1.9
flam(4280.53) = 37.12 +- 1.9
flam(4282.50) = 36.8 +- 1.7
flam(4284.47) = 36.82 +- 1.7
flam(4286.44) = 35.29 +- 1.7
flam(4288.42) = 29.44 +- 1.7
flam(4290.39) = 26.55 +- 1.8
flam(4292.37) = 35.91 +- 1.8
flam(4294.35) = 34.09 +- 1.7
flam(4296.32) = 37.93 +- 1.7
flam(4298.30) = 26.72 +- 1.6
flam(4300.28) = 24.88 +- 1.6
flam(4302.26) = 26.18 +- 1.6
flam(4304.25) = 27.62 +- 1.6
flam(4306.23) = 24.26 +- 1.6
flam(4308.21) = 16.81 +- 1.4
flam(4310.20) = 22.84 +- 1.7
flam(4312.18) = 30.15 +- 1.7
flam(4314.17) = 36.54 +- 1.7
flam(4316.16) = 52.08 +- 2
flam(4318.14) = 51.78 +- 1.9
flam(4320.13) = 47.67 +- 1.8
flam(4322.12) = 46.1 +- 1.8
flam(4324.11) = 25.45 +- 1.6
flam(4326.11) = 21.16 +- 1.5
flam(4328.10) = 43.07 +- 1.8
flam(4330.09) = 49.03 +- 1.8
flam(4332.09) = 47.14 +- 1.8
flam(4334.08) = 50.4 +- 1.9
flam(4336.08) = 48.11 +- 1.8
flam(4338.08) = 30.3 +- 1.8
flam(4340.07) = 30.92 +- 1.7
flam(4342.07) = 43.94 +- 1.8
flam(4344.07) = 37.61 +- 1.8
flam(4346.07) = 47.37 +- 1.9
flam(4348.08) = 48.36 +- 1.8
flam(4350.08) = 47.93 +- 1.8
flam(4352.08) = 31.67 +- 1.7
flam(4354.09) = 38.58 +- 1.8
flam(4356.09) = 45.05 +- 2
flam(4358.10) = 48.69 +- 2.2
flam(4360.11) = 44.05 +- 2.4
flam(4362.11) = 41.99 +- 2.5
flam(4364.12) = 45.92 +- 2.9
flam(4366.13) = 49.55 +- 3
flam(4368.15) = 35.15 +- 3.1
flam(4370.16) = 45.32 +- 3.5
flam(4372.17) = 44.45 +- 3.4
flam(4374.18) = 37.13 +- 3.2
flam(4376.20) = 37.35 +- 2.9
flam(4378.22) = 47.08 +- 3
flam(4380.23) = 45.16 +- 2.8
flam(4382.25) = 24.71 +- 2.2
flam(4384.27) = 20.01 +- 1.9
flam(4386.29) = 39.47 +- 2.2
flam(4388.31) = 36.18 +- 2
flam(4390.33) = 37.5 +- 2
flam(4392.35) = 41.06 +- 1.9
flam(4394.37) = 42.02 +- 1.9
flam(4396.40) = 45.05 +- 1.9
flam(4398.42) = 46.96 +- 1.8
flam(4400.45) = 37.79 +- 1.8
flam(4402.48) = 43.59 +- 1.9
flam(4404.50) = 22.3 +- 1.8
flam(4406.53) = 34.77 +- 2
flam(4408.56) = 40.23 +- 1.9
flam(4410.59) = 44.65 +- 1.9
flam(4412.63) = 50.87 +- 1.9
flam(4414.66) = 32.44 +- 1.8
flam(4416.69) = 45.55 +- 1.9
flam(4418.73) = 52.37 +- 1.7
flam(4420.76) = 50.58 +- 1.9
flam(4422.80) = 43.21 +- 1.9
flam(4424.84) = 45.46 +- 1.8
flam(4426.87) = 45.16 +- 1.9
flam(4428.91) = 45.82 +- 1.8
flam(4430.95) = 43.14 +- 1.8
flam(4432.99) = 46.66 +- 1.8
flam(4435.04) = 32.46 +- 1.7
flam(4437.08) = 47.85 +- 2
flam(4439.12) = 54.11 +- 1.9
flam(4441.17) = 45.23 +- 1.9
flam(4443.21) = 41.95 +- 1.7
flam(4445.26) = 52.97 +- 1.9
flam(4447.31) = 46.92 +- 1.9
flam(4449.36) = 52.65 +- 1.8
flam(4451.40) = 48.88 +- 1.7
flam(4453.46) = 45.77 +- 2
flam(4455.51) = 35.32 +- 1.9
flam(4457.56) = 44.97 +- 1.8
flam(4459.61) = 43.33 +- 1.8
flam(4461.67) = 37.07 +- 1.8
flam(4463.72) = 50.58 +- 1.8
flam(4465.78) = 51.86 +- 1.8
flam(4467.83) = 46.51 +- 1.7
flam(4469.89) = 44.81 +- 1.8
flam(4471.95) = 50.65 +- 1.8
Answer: 4.80 angstrom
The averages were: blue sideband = 32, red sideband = 42.9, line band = 31.5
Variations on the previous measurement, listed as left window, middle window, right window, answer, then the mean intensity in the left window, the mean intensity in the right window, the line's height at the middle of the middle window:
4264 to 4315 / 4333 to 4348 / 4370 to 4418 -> -2.8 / 31.2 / 39.2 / 35.1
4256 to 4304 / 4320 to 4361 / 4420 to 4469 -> -4.1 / 33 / 45.7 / 37.7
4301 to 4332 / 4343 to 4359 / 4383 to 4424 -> -2.6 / 35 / 40.3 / 37.1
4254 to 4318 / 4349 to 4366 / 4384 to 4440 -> -2.5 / 32.4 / 42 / 37.8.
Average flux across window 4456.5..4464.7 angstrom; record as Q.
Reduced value 43.9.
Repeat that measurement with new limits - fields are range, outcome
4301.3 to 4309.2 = 23.7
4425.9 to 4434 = 45.2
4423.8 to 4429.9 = 45.5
